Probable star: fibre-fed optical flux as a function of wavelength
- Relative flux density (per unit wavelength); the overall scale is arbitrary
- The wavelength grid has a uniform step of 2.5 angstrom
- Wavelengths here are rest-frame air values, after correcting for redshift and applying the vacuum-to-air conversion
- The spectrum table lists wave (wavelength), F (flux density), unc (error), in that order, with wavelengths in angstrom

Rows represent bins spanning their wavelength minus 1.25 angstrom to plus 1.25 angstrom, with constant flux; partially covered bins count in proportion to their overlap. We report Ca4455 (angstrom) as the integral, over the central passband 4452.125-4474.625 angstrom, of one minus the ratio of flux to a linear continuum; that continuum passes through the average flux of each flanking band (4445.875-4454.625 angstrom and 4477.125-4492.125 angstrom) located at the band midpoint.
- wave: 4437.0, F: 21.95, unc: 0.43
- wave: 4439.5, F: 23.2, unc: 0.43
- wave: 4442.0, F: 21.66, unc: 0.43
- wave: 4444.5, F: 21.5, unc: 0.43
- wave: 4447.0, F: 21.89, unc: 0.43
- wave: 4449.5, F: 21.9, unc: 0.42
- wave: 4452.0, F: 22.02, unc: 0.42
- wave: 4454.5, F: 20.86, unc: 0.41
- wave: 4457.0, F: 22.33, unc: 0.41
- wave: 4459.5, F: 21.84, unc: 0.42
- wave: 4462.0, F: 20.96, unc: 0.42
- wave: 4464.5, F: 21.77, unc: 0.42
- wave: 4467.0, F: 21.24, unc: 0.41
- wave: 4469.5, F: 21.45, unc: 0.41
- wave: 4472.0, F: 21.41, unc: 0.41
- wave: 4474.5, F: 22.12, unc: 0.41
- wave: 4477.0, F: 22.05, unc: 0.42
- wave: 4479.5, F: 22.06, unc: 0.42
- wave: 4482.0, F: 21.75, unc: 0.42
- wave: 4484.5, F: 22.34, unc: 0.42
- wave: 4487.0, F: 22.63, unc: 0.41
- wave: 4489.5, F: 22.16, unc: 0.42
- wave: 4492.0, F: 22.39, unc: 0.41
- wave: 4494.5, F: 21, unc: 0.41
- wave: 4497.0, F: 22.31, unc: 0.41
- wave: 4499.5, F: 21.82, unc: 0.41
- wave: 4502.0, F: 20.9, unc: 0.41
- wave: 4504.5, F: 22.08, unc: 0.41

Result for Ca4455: 0.4 angstrom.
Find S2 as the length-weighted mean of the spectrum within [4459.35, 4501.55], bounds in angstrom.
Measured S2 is 21.8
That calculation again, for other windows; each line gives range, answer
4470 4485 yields 21.9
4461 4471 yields 21.4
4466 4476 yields 21.6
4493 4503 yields 21.5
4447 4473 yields 21.6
